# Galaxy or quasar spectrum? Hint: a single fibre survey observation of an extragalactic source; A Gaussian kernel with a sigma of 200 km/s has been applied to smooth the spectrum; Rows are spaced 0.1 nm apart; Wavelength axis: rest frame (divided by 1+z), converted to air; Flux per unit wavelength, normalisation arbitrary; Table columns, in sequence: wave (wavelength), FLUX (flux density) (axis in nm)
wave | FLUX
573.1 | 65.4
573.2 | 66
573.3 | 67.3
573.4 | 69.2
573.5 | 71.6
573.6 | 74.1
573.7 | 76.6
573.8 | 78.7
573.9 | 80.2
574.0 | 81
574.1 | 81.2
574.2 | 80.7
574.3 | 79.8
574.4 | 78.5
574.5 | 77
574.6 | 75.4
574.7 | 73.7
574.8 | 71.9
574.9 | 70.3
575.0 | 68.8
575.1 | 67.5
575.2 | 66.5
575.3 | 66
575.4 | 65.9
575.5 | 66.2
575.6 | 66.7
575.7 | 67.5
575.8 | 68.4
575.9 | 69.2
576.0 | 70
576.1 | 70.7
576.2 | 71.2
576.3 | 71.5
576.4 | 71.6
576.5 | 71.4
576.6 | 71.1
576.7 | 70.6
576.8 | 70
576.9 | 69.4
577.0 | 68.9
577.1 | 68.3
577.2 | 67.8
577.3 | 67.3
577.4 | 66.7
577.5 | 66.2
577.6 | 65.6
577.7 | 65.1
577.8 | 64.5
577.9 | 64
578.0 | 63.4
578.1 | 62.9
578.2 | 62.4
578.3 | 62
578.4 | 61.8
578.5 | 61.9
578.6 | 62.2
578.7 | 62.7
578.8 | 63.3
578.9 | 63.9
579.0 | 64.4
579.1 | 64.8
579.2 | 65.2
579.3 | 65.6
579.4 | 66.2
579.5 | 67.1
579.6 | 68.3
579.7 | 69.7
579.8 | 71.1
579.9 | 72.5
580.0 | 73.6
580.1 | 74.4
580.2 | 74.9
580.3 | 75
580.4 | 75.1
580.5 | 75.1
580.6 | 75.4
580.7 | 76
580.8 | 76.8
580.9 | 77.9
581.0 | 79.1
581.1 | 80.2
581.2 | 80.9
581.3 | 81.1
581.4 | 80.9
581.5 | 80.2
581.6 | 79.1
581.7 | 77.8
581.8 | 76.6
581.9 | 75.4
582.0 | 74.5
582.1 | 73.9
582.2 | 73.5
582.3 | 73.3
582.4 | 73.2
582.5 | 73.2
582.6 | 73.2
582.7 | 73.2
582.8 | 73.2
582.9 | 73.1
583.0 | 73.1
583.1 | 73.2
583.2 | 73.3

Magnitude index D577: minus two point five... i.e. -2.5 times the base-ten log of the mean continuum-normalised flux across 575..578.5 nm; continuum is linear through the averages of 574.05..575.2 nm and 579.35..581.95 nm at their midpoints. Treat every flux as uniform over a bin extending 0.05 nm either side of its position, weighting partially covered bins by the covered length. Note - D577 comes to 0.12 mag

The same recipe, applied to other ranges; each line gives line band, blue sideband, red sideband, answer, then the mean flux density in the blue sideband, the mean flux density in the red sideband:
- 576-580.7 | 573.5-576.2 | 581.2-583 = 0.09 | 72.7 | 75.7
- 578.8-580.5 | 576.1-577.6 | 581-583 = 0.05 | 69.3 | 76.1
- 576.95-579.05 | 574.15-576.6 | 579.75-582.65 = 0.14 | 71.1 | 76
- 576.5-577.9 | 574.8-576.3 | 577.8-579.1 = -0.04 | 68.4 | 63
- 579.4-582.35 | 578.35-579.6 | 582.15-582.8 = -0.09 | 64.3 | 73.3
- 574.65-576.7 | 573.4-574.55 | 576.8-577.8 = 0.05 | 77.7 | 67.3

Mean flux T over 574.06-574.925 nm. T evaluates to 76.6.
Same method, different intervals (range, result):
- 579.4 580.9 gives 73.1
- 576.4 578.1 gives 67.5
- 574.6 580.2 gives 67.6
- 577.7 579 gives 63.1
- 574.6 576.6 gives 69.4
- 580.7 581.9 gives 78.9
